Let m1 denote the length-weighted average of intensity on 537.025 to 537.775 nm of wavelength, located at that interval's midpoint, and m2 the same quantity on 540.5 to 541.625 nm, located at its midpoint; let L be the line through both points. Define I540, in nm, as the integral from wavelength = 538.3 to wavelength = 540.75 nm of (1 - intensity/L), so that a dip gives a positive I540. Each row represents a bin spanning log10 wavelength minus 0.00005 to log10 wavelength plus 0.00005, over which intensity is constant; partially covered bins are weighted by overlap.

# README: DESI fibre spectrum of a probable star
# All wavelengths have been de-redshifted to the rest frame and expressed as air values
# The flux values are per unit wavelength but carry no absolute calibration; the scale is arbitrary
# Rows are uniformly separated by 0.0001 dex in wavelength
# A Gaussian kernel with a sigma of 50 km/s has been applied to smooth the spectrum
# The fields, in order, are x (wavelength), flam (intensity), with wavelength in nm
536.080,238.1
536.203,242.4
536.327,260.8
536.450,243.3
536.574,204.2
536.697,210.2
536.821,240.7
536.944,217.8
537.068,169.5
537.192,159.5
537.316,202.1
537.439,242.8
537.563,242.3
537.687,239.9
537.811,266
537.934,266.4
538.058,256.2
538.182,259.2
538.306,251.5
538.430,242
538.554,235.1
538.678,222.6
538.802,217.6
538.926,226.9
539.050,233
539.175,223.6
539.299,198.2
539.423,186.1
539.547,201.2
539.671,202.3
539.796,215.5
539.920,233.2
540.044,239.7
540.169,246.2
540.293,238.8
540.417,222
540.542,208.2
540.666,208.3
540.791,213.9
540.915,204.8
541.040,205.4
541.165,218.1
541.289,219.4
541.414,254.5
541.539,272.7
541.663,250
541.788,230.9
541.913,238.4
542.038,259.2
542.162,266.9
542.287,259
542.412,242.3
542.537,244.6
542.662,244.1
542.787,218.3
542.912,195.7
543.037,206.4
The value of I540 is -0.03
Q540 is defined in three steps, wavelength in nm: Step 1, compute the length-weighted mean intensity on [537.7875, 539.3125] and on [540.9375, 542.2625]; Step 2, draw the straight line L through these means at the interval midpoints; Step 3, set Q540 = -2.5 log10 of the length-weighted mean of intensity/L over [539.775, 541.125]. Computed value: 0.09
